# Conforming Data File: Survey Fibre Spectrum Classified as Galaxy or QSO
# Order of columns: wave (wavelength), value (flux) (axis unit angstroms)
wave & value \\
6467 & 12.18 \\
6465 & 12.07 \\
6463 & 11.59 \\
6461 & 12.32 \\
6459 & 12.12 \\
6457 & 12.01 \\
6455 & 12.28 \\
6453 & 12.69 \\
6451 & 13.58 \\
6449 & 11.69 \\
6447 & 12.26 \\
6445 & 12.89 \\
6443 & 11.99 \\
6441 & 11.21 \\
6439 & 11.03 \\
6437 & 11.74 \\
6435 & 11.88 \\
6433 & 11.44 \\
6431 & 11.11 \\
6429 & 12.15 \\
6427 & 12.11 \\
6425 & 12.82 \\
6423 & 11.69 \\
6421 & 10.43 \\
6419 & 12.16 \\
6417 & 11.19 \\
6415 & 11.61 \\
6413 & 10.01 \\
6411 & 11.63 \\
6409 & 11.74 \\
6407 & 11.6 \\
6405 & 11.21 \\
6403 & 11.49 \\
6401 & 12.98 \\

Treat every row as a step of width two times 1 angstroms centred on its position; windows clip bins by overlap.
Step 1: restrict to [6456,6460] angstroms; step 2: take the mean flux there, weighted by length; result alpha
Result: 12.1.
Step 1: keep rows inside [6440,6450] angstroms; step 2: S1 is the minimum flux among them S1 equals 11.21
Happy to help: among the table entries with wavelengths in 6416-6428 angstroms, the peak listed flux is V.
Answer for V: 12.82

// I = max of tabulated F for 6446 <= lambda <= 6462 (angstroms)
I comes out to 13.58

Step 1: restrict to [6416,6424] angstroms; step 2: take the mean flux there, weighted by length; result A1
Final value 11.4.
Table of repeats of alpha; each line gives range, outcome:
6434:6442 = 11.5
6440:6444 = 11.6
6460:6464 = 12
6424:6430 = 12.4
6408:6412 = 11.7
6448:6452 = 12.6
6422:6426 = 12.3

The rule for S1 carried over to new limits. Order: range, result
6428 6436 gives 11.11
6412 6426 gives 10.01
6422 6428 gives 11.69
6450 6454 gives 12.69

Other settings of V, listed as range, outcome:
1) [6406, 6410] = 11.74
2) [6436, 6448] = 12.89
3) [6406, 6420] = 12.16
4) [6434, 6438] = 11.88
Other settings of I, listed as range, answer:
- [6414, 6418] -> 11.61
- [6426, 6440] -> 12.15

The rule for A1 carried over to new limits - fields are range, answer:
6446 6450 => 12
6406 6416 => 11.3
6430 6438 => 11.5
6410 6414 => 10.8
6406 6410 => 11.7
